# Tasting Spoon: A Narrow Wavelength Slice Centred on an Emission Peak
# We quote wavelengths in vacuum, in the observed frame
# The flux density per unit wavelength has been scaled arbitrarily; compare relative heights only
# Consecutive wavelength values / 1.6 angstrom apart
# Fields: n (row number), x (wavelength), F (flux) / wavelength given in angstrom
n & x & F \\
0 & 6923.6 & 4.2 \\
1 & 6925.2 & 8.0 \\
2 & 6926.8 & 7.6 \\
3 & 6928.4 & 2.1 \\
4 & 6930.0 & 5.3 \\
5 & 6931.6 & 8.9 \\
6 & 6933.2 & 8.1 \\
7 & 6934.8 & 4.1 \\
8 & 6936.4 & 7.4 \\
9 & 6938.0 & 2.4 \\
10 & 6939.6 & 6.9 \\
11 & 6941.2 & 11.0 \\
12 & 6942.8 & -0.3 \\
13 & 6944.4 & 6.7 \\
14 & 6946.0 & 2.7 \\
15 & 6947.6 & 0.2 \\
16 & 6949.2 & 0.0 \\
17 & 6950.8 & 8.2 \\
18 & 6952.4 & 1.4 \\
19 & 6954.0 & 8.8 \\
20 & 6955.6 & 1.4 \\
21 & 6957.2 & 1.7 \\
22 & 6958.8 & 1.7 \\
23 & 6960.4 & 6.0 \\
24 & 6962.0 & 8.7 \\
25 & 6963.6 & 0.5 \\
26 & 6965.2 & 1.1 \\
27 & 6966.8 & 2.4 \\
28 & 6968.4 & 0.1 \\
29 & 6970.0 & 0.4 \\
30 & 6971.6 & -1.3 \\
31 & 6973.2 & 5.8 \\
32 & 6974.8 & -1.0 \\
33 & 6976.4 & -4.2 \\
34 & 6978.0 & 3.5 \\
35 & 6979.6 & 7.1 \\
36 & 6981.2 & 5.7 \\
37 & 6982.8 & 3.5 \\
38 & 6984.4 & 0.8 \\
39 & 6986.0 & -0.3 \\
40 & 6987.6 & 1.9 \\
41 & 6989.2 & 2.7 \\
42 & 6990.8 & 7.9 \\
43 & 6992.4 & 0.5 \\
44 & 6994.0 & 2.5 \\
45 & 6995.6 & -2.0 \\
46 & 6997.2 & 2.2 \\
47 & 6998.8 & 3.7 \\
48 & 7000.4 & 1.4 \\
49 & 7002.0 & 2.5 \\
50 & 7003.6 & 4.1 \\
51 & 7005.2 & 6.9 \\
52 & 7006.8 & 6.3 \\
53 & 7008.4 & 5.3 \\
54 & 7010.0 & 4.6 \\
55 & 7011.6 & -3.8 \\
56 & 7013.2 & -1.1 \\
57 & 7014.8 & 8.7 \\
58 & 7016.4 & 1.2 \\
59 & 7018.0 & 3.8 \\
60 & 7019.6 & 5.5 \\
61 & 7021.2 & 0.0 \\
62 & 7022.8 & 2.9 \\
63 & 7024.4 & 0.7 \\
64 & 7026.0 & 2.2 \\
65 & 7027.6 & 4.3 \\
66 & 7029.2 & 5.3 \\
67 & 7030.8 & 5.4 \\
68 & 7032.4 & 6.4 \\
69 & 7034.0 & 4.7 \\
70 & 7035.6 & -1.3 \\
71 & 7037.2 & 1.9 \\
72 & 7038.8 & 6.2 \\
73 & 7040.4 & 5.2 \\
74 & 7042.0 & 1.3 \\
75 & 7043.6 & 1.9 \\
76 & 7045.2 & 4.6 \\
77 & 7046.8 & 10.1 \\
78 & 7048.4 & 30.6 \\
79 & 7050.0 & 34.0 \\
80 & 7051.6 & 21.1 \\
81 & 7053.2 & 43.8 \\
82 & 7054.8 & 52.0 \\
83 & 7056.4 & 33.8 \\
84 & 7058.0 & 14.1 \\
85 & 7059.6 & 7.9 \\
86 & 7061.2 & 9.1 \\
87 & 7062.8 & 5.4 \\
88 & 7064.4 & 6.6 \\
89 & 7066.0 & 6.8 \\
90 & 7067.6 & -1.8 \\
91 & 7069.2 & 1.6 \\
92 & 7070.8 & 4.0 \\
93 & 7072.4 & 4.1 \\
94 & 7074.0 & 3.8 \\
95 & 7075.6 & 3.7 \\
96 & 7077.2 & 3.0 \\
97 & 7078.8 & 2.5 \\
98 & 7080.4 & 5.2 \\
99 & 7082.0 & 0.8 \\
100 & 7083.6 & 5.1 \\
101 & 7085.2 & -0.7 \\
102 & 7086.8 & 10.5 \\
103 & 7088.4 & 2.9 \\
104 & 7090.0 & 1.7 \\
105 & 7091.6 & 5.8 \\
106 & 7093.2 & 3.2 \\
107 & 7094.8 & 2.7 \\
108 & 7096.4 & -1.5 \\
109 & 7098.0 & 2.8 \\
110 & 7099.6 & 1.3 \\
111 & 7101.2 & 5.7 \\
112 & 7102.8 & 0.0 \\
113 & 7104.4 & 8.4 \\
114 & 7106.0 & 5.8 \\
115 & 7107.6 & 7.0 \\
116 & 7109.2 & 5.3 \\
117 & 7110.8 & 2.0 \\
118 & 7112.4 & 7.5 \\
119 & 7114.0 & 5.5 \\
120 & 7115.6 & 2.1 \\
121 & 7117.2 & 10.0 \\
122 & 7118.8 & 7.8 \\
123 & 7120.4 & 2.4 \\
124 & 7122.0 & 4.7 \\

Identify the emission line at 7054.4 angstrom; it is [O II] 3727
